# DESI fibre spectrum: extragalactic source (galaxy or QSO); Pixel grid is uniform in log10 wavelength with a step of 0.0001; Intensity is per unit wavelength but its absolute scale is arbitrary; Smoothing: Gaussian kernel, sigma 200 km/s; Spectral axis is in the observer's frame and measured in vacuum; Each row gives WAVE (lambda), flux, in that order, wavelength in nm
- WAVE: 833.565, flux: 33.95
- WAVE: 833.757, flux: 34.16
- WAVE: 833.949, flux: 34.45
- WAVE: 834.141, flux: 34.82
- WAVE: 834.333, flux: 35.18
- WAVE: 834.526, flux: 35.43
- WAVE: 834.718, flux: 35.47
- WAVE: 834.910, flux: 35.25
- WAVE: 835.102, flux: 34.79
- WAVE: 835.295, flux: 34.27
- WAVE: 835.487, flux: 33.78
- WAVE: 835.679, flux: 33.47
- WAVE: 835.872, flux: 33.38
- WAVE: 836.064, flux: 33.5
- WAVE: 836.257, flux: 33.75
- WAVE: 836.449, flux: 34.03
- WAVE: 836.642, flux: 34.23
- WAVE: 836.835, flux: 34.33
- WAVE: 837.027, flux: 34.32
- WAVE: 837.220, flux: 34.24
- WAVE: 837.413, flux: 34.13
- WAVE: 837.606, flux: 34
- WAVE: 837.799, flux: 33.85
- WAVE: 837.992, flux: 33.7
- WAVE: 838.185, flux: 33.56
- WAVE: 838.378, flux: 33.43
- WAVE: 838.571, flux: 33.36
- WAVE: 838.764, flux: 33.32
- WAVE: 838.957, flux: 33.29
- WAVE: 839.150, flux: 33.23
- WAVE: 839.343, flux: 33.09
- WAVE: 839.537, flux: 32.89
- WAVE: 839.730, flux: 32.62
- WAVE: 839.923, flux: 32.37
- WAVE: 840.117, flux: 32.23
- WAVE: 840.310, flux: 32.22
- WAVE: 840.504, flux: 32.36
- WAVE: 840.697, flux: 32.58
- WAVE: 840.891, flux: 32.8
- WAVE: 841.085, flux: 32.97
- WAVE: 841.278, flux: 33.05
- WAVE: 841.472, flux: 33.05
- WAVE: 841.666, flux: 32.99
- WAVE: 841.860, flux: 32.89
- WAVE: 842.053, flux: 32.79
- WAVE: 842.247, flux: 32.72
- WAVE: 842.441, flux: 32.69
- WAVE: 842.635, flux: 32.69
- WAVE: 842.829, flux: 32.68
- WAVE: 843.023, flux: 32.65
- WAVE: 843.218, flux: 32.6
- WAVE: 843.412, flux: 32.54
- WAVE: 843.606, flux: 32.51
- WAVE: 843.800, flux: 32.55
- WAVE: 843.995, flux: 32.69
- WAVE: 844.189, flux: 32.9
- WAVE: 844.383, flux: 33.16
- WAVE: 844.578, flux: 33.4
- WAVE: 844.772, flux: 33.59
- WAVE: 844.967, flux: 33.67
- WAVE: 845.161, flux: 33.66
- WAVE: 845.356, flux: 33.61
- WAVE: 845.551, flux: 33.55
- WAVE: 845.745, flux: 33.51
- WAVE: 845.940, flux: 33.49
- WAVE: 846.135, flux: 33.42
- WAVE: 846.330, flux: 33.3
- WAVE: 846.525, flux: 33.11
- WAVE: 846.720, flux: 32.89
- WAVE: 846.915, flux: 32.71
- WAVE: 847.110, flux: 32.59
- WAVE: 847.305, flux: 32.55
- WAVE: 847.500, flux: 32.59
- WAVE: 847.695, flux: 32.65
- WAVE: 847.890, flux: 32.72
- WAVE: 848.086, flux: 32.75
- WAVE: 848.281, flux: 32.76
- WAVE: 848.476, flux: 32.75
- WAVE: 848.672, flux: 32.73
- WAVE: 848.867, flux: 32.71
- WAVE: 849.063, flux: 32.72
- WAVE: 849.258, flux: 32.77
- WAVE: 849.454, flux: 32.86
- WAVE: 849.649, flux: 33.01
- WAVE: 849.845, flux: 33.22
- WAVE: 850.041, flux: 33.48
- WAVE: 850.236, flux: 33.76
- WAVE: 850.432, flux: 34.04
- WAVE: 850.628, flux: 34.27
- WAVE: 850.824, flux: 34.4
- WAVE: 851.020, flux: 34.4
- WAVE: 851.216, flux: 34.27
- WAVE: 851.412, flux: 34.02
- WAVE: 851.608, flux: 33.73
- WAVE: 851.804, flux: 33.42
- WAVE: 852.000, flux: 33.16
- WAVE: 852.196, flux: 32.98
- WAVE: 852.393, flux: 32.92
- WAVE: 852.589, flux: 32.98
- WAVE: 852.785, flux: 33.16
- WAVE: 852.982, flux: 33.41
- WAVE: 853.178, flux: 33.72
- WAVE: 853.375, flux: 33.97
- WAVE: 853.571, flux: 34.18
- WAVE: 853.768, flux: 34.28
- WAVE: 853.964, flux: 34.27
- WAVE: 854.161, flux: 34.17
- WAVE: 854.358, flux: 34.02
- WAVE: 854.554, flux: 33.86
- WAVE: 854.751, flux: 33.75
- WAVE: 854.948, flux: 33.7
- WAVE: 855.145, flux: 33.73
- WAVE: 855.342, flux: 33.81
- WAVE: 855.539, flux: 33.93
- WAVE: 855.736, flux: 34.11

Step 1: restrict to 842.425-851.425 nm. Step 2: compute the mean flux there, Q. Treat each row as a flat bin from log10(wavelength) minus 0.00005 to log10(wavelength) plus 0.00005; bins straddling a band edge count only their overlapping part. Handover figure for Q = 33.1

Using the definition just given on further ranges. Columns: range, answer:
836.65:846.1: 33.1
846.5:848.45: 32.7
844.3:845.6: 33.5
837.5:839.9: 33.3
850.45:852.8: 33.7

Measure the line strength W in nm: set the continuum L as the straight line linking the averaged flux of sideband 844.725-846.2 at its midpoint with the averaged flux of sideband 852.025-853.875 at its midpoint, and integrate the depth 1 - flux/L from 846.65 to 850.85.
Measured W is 0.06 nm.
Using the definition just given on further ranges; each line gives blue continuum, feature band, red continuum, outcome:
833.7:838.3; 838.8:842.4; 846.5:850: 0.097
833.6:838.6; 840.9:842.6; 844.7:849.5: 0.036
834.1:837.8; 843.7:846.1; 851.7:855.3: 0.046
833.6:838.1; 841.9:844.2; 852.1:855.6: 0.093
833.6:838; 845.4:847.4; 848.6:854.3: 0.040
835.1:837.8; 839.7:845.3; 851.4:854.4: 0.170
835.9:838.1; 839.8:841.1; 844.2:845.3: 0.049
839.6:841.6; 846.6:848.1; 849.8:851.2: 0.039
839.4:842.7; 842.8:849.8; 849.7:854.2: 0.051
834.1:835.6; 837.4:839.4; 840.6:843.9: 0.019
